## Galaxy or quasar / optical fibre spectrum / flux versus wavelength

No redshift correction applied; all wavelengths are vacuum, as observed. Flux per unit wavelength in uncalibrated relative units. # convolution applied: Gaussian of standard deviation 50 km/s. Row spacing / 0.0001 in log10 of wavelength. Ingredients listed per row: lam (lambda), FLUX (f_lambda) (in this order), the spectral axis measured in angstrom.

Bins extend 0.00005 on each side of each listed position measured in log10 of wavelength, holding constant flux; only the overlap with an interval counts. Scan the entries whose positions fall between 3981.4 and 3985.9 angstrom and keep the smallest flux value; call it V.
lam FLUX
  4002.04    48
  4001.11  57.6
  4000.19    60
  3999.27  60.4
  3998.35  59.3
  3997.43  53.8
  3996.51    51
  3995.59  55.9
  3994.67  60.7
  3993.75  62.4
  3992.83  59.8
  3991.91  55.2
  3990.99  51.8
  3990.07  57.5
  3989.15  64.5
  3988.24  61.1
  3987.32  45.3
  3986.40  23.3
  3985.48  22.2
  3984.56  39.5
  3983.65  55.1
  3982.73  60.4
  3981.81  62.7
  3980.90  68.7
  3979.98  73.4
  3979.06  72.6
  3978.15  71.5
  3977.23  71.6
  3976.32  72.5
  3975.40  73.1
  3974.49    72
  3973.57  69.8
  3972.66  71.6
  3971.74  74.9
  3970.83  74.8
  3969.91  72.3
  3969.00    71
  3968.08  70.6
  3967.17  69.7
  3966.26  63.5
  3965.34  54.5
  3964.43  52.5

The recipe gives 22.2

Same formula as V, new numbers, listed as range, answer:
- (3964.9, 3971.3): 54.5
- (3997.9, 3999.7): 59.3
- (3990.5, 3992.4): 51.8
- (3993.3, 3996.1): 55.9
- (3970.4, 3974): 69.8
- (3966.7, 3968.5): 69.7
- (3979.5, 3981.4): 68.7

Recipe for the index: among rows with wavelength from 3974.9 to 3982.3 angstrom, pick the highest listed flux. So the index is 73.4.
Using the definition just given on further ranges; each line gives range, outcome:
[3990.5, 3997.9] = 62.4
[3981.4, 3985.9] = 62.7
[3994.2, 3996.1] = 60.7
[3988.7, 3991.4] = 64.5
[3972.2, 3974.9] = 72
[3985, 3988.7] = 61.1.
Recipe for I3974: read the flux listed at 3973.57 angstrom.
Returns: 69.8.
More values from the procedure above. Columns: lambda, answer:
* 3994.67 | 60.7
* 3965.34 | 54.5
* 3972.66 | 71.6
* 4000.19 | 60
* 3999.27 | 60.4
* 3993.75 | 62.4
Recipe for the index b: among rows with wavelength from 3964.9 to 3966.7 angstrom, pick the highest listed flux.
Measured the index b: 63.5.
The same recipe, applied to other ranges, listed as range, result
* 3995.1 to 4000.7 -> 60.4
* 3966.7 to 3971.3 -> 74.8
